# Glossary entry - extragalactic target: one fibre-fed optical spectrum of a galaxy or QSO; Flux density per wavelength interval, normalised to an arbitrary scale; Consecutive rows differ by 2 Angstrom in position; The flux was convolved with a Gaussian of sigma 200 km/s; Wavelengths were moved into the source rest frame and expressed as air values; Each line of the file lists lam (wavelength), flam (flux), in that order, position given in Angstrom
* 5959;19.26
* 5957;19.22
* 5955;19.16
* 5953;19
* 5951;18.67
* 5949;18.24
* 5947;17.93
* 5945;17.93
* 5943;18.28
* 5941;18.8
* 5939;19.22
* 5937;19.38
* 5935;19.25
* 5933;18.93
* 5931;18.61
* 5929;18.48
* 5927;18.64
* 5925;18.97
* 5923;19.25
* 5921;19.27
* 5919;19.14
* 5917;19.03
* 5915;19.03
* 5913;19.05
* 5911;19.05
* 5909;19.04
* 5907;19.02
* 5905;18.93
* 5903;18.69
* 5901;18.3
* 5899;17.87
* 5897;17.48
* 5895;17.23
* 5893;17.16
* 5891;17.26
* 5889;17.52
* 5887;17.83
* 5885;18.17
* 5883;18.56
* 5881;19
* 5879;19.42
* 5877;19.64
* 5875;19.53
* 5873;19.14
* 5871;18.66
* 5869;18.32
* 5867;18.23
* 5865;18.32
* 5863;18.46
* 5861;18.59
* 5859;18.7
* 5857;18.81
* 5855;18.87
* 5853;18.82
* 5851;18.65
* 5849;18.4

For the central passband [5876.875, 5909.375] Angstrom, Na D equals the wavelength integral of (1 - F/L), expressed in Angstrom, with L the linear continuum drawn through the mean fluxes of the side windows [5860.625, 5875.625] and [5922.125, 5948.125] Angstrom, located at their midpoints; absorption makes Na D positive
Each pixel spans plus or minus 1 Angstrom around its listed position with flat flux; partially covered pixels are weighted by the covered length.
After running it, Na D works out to 0.7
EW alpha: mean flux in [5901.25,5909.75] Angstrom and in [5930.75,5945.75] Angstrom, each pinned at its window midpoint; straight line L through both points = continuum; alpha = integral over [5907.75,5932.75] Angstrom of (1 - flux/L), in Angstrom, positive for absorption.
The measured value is -0.2 Angstrom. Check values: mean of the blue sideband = 18.9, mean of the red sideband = 18.8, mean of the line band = 19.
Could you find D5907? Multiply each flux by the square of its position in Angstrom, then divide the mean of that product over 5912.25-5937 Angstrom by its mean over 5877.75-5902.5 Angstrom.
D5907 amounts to 1.07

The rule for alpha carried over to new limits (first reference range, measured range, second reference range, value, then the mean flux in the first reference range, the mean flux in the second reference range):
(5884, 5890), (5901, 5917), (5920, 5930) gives -0.4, 17.8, 18.9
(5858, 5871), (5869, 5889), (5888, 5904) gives -0.8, 18.5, 17.7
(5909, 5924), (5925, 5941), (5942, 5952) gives -0.3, 19.1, 18.2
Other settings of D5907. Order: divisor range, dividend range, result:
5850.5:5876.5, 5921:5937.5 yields 1.03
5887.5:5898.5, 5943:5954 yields 1.08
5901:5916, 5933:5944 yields 1.01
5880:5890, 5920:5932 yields 1.05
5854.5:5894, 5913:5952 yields 1.04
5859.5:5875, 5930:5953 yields 1.03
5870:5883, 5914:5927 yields 1.01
